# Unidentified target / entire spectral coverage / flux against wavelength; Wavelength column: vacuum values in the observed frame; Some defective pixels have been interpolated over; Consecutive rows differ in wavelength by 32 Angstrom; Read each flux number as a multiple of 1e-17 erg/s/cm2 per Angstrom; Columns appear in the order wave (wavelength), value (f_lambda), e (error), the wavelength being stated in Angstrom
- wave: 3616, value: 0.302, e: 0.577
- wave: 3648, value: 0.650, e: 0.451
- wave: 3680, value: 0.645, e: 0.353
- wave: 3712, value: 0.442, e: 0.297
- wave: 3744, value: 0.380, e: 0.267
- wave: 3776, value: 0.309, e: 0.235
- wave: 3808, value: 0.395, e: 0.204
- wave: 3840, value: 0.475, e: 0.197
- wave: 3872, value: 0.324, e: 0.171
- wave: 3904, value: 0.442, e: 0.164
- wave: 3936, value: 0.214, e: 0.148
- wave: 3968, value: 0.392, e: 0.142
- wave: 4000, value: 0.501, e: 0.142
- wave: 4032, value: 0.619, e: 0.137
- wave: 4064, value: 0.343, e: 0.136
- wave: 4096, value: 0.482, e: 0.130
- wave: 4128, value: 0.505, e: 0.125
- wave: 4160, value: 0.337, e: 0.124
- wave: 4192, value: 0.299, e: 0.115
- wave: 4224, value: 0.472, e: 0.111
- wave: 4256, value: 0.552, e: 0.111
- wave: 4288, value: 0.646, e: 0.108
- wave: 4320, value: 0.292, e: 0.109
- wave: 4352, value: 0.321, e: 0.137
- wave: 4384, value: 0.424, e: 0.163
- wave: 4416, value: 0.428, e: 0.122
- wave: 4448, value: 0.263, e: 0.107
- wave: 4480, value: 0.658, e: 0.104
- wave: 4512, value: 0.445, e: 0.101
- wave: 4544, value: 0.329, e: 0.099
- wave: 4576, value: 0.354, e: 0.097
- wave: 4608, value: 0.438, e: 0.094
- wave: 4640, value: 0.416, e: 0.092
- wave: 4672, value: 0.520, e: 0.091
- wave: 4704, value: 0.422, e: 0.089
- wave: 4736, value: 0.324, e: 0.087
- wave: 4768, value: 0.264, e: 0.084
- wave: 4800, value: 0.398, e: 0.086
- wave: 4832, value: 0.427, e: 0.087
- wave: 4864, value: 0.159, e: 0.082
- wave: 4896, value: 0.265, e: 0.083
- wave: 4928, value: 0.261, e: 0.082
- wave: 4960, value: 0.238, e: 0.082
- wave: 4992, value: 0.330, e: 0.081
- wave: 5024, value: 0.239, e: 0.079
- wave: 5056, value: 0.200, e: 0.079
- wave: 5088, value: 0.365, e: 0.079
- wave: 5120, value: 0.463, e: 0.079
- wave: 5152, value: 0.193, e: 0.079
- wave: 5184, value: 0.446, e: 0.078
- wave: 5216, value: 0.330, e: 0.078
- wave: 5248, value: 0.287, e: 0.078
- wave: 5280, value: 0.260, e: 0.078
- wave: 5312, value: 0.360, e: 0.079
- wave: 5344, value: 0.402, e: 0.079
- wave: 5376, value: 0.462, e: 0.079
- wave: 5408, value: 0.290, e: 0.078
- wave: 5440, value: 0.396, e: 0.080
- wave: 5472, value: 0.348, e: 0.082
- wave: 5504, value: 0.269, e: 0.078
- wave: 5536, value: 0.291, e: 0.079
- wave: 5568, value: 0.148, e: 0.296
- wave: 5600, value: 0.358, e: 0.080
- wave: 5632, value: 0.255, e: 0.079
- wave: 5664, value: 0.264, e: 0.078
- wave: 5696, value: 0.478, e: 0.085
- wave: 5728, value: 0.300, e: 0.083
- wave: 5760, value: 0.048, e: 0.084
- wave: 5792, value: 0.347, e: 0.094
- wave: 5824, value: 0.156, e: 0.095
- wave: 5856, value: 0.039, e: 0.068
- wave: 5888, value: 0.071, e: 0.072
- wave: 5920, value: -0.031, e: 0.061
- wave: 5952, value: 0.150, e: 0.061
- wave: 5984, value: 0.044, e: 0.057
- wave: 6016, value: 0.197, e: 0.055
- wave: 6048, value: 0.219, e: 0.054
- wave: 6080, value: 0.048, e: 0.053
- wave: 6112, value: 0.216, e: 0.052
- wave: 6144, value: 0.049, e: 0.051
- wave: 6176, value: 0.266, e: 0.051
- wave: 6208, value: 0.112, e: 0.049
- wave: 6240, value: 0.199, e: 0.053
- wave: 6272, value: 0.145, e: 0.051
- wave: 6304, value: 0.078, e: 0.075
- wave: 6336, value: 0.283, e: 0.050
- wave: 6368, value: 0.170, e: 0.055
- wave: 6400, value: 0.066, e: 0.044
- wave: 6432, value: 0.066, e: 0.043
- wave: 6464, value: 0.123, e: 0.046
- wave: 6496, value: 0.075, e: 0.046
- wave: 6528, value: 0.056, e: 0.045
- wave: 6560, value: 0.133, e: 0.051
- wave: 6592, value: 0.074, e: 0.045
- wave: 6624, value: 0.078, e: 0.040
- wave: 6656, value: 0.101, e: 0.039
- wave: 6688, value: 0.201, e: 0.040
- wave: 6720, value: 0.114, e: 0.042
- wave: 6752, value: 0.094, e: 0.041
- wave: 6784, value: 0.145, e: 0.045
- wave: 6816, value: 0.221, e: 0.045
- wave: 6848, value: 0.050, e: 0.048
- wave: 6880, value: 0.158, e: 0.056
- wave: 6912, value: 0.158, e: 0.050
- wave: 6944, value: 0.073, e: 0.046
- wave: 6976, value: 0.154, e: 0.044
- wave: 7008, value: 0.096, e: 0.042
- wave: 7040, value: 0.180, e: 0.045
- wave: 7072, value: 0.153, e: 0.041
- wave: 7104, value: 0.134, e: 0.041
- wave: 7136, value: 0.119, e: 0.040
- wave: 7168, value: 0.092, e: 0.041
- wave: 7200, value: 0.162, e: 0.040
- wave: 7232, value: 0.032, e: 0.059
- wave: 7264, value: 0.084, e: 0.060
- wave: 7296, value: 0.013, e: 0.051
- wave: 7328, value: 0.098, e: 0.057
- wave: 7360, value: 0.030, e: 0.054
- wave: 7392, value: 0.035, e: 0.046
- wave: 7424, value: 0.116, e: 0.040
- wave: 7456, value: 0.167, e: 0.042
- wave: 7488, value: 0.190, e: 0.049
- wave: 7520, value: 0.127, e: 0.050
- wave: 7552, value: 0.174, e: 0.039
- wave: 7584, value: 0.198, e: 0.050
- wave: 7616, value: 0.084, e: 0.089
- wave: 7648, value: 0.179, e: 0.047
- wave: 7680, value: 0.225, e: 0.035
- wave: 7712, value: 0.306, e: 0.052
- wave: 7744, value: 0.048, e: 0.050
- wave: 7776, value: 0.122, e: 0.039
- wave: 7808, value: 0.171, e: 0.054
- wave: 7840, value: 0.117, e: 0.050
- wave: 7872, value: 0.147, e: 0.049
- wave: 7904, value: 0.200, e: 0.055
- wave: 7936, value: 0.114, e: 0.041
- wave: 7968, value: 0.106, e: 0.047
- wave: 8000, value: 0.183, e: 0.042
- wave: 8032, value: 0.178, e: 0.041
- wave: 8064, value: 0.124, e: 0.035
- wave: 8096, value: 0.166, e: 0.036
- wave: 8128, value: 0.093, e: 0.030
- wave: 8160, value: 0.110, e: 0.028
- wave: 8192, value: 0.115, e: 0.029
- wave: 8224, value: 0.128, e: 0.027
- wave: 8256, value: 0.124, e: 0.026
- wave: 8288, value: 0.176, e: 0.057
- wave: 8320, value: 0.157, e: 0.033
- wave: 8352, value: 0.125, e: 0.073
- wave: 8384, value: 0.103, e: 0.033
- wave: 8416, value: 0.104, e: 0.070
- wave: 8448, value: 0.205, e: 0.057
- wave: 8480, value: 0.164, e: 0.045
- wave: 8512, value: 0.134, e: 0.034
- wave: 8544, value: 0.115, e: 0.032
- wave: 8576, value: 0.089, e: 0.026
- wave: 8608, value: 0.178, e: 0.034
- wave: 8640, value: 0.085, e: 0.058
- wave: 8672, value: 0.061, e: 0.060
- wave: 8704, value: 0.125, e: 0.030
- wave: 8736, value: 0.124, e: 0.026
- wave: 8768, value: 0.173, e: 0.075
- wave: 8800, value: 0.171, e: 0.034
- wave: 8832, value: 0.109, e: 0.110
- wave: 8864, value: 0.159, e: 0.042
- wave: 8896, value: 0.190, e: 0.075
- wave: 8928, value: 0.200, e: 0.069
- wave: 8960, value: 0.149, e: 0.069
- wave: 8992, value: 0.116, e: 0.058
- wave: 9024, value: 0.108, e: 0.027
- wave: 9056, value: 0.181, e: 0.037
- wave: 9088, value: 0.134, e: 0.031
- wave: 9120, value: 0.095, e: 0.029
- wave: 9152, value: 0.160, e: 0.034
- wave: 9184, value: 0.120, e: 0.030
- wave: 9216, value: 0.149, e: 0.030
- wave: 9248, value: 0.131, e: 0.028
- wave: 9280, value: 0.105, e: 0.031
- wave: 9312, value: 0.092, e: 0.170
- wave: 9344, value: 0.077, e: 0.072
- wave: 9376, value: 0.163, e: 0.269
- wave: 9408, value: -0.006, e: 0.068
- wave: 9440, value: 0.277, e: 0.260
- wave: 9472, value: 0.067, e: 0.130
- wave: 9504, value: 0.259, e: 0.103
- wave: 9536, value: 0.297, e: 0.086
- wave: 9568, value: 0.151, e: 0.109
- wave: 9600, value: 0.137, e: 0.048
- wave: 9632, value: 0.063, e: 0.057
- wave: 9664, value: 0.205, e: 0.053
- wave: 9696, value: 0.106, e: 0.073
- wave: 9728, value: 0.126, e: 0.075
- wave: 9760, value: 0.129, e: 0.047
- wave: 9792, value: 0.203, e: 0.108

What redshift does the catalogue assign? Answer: 0.54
